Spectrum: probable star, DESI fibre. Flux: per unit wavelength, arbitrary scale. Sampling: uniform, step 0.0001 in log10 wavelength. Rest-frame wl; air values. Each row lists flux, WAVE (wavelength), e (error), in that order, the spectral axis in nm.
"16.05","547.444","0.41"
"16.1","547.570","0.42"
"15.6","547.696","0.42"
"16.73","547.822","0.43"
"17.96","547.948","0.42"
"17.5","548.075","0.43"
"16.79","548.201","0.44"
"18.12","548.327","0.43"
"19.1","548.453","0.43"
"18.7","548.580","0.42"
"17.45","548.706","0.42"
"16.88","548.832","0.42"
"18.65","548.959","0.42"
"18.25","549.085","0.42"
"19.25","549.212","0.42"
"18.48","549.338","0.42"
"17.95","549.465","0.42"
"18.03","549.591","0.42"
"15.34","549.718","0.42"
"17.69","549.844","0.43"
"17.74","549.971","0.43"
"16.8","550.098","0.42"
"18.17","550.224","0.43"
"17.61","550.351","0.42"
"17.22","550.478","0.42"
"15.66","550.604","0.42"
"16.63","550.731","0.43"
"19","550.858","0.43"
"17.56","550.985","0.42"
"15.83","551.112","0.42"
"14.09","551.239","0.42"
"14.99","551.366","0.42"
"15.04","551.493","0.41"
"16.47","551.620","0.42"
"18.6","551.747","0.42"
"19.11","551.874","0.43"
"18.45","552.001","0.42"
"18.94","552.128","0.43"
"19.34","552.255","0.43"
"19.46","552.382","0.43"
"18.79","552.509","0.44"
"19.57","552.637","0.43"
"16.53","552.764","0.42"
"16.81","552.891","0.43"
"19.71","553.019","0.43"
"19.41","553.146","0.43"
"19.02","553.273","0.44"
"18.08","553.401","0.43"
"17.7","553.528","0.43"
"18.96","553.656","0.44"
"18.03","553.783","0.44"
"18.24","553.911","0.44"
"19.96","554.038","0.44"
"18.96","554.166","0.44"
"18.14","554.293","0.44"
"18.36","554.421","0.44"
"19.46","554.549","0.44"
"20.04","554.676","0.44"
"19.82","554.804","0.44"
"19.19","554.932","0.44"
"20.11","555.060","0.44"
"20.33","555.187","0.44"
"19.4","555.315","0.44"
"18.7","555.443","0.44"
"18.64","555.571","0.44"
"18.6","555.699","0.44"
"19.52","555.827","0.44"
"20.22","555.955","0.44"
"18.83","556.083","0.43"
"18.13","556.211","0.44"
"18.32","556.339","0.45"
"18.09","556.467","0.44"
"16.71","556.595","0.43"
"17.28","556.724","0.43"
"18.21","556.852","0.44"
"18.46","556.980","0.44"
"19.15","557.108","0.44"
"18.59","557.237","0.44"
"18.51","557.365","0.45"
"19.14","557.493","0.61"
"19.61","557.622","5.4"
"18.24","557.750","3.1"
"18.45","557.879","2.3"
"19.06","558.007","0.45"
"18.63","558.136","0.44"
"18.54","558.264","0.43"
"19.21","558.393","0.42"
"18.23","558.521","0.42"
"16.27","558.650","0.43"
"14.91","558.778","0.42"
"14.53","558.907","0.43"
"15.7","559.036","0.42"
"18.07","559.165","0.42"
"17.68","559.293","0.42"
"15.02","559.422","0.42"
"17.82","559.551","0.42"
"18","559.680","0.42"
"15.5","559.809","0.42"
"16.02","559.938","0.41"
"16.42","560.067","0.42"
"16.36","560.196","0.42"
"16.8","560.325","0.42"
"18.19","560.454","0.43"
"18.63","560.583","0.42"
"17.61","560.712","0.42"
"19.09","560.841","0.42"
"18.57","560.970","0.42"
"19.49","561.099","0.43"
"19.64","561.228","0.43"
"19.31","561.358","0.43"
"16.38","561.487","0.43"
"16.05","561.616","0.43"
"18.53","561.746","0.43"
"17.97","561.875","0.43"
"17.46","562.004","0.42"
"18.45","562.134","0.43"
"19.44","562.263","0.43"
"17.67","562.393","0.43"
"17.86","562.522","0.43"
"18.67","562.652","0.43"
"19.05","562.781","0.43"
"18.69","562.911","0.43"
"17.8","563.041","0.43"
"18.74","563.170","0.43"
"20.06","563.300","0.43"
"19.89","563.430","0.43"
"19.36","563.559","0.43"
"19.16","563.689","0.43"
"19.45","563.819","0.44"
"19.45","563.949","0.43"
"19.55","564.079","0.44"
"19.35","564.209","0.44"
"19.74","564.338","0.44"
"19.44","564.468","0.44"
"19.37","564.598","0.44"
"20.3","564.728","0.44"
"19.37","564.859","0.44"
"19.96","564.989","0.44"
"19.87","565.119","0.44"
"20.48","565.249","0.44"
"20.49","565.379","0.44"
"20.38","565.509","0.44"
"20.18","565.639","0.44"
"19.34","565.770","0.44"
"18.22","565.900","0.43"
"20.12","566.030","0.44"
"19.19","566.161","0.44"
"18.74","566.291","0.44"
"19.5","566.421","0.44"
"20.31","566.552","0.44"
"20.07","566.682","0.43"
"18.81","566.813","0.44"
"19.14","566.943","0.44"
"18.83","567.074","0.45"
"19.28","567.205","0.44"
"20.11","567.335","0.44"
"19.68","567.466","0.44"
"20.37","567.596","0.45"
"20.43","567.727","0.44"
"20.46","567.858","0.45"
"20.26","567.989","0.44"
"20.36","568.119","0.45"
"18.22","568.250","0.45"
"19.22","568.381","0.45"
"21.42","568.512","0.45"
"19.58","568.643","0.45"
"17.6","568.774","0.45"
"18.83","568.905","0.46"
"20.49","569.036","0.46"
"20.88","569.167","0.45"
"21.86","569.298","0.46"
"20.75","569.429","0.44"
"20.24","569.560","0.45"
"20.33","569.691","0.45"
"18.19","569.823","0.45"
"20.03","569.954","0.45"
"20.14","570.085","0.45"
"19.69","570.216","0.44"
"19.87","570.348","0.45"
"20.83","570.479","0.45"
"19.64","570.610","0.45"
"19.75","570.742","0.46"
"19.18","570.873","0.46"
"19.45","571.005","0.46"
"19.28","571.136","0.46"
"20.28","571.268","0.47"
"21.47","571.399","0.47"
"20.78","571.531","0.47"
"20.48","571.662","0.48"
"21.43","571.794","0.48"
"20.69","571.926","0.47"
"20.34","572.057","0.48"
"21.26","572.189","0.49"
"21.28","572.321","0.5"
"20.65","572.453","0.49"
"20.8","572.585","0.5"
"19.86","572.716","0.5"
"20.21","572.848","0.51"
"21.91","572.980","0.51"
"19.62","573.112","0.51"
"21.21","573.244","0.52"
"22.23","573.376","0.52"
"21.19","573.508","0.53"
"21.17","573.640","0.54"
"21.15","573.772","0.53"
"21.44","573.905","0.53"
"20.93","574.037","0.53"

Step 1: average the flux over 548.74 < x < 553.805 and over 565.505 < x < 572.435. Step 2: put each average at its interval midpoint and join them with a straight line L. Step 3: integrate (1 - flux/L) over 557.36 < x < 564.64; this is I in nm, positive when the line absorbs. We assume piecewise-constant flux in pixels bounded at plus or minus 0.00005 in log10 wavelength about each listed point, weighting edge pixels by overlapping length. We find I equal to 0.31 nm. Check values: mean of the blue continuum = 17.7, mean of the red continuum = 19.9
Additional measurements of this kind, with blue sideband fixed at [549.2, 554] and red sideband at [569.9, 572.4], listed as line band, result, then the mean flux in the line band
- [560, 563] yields 0.149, 18.1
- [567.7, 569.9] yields 0.007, 19.9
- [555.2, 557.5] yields -0.030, 18.6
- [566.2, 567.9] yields 0.010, 19.7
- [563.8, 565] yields -0.010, 19.6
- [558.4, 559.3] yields 0.102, 16.6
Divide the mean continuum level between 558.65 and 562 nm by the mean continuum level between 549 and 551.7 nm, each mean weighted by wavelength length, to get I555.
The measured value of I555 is 1.0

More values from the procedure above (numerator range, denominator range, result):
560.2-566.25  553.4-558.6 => 1.01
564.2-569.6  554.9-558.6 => 1.06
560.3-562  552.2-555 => 0.97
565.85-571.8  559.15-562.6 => 1.12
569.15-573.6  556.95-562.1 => 1.15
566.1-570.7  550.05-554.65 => 1.10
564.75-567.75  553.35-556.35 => 1.04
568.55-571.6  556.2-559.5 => 1.12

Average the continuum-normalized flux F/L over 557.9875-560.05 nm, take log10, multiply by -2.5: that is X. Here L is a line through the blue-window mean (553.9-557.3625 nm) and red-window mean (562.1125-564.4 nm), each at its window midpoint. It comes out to 0.12 mag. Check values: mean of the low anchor 18.9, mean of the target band 17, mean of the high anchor 19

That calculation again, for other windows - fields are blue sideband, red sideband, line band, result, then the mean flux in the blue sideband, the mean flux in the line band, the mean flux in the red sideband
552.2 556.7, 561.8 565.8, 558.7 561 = 0.13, 18.8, 16.9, 19.3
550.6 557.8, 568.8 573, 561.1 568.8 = 0.02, 18.4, 19.3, 20.3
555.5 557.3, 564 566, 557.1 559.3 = 0.05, 18.5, 17.9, 19.7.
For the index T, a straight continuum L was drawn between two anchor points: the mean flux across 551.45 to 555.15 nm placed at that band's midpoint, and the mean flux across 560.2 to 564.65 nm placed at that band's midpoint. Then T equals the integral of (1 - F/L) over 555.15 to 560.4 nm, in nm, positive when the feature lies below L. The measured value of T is 0.22 nm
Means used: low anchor 18.7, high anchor 18.6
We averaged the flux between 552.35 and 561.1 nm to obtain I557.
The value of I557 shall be 18.2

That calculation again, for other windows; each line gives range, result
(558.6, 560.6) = 16.6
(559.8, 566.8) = 18.8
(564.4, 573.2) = 20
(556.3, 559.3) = 17.9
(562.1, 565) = 19.2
